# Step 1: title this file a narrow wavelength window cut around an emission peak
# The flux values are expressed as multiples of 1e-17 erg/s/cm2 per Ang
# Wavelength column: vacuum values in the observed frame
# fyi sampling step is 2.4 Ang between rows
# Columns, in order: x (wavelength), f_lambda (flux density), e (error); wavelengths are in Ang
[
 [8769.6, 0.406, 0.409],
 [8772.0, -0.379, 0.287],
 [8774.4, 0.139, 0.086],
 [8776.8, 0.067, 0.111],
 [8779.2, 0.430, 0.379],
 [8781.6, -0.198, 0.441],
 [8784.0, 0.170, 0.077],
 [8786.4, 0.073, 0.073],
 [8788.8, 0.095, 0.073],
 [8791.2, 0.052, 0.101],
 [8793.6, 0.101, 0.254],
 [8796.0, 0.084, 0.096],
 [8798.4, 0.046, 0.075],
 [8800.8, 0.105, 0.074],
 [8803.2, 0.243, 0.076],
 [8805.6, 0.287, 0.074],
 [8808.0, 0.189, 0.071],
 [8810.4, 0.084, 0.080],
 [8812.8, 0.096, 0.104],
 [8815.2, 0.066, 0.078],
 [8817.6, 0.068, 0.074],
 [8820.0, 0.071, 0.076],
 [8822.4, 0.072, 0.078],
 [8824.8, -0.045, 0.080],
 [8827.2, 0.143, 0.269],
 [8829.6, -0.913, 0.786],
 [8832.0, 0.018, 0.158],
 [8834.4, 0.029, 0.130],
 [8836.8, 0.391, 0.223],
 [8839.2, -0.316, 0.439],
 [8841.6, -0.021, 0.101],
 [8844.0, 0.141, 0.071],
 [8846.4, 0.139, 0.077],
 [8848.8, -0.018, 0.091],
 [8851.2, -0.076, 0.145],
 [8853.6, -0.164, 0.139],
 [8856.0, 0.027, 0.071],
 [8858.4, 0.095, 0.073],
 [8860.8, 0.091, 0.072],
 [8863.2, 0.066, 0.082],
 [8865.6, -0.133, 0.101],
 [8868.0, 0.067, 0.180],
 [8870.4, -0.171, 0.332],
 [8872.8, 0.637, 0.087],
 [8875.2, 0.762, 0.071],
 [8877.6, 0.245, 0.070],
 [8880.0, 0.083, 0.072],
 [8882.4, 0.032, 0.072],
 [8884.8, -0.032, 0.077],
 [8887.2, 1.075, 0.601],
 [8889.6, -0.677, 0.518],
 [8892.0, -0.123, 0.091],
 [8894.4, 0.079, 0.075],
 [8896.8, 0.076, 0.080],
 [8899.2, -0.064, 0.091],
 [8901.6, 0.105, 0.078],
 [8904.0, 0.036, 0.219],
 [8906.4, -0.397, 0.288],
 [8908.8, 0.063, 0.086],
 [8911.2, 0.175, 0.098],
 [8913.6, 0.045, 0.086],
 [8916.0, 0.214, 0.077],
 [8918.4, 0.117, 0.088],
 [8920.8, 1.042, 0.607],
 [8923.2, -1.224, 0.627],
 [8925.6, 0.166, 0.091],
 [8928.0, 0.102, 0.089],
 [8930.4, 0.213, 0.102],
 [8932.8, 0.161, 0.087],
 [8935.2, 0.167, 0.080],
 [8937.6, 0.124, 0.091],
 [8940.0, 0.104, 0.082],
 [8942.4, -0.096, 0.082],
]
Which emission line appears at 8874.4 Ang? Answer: H-beta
